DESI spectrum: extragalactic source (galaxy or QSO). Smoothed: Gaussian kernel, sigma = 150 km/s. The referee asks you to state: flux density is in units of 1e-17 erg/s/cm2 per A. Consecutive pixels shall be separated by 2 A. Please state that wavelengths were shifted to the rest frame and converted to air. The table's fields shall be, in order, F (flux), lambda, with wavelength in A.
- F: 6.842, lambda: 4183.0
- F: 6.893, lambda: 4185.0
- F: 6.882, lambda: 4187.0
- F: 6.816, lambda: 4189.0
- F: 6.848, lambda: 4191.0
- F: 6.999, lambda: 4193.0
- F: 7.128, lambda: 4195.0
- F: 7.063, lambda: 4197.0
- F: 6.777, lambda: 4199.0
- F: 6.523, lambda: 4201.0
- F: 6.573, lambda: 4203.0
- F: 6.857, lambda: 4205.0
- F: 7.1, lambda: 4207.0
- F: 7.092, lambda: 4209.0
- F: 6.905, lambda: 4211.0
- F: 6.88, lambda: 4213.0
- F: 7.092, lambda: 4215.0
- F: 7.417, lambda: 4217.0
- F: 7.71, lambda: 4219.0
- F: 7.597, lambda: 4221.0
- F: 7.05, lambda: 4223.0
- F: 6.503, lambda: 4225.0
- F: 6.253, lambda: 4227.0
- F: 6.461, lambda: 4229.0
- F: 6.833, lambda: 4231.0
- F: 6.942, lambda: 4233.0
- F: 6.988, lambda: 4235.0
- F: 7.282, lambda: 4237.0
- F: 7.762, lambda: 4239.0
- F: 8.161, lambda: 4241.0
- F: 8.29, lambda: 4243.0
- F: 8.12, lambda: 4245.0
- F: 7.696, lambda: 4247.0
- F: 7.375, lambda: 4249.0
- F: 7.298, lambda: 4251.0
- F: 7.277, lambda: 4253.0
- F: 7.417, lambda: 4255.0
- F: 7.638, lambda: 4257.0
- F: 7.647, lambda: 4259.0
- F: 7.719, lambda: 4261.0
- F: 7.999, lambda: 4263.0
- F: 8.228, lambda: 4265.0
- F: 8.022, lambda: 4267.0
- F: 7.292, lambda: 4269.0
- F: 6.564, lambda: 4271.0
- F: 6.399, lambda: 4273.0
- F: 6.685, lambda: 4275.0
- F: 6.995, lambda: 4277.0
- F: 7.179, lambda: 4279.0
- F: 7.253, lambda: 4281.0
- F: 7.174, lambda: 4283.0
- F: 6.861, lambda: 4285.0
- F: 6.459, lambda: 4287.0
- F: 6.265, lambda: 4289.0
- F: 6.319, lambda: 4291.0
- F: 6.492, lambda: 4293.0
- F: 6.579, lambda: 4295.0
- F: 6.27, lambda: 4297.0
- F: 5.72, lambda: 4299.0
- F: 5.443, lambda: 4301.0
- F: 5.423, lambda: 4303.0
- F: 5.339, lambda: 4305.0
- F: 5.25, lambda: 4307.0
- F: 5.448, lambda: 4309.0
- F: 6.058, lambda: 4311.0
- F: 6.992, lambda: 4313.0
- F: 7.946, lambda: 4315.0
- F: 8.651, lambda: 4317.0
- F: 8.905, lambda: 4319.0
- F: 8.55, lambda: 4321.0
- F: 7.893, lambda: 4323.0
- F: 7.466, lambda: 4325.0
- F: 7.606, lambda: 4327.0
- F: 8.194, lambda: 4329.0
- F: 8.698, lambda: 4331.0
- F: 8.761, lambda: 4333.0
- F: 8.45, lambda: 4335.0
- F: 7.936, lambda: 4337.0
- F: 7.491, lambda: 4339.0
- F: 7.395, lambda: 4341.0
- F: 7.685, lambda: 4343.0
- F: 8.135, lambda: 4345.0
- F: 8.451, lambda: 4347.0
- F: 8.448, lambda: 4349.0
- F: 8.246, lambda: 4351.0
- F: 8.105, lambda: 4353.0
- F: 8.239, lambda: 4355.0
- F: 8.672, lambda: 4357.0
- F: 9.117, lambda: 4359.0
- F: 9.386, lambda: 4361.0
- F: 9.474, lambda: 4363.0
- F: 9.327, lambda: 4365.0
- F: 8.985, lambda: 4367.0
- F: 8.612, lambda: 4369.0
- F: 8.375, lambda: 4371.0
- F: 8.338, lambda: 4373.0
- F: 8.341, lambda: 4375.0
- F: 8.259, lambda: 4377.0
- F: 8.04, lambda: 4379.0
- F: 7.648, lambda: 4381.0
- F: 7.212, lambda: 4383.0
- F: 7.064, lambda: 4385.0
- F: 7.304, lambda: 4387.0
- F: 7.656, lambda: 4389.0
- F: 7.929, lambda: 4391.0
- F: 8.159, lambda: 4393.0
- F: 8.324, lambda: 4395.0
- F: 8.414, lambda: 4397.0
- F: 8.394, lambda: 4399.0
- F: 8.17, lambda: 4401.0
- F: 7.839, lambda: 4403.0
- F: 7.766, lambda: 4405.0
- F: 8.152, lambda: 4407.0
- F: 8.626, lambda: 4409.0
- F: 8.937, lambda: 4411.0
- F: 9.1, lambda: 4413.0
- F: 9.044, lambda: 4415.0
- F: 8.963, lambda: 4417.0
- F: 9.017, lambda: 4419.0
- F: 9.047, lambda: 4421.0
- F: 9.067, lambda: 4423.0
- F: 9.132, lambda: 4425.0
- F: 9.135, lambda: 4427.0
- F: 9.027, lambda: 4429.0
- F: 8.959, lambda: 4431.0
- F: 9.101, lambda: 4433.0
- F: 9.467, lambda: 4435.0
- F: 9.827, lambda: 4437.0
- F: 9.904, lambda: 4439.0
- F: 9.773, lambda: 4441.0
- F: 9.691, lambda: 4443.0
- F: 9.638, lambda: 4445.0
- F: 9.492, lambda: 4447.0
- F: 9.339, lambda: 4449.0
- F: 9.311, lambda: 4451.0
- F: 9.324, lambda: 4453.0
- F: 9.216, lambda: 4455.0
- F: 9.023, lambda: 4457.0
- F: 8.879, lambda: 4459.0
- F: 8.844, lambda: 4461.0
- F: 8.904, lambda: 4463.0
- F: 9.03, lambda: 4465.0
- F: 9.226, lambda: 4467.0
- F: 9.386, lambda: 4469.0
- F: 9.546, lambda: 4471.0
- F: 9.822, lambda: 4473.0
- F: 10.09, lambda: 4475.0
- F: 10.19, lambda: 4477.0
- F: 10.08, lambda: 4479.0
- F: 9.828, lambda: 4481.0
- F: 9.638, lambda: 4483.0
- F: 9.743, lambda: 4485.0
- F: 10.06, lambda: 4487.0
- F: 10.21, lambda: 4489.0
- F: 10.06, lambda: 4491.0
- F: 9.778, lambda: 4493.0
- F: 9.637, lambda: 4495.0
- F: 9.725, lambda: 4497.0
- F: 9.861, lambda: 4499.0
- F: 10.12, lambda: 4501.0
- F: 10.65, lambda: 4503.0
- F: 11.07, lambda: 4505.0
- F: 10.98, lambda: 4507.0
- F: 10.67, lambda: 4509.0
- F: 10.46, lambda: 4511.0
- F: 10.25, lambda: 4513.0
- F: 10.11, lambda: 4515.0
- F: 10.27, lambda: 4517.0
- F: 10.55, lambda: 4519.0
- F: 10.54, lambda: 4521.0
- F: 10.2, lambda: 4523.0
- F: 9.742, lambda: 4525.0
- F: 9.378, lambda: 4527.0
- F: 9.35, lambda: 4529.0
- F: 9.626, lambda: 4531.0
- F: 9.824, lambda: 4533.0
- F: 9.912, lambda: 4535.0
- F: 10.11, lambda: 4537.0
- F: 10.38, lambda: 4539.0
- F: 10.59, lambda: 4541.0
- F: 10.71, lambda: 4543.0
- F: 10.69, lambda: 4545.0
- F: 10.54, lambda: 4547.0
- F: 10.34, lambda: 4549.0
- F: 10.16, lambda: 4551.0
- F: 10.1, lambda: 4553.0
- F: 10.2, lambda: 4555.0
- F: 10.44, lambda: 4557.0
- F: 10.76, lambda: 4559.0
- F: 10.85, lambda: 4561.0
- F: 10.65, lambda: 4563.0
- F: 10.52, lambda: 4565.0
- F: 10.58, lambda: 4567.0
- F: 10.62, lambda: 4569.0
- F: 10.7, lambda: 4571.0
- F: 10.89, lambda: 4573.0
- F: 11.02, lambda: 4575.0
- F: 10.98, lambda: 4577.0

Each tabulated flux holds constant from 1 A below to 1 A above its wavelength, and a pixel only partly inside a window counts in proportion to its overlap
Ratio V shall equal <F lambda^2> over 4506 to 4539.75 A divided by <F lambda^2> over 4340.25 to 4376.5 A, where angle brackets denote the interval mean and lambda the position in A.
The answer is 1.3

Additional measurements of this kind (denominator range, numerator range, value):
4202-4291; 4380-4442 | 1.29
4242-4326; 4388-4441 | 1.32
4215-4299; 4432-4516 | 1.51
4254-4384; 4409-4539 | 1.37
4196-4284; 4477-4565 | 1.61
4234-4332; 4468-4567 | 1.58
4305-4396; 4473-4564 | 1.38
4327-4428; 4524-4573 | 1.33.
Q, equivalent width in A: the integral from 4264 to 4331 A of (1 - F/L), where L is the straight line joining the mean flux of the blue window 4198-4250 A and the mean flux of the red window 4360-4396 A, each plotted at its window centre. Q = 6.5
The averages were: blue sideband 7.16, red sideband 8.25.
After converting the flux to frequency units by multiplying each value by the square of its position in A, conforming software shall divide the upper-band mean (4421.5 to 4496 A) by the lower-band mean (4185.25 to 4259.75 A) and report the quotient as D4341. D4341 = 1.48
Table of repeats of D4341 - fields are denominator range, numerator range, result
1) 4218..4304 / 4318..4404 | 1.22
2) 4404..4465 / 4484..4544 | 1.15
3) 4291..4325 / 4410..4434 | 1.42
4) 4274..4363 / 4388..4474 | 1.27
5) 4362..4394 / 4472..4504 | 1.28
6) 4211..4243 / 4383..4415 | 1.23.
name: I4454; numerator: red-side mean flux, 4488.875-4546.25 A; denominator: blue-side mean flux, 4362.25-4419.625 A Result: 1.23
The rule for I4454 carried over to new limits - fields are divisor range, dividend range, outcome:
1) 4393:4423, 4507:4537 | 1.18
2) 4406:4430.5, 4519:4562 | 1.14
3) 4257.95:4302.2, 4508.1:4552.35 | 1.48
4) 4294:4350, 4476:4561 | 1.39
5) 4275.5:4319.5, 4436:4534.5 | 1.49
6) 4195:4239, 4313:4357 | 1.17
